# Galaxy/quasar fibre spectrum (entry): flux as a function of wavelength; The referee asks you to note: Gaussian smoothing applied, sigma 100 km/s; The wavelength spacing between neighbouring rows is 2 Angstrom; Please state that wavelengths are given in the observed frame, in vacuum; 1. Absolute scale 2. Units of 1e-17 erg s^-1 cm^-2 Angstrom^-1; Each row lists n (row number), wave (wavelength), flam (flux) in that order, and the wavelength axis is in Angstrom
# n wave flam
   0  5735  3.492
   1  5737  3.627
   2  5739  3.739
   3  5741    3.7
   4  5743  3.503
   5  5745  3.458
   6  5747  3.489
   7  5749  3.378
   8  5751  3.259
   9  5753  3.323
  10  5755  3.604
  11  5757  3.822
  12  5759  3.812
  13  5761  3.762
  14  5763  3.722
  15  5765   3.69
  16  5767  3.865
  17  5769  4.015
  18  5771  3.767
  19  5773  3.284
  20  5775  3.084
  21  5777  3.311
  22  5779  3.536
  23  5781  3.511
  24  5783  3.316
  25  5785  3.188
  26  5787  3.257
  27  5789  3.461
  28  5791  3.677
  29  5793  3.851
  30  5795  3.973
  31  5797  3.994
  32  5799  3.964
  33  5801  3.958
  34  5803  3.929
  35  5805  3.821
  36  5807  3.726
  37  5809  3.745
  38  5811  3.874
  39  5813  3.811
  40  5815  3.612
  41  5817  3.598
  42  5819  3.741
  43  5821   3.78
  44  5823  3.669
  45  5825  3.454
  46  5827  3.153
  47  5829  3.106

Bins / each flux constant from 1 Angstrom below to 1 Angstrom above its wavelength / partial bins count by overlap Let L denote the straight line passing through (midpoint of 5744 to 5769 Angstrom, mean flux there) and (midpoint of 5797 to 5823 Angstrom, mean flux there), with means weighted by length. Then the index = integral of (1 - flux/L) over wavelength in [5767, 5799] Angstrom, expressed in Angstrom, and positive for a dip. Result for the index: 1.2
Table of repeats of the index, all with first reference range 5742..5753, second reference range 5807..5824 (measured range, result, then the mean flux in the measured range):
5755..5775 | -1.25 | 3.71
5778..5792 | 0.64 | 3.42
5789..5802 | -0.84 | 3.87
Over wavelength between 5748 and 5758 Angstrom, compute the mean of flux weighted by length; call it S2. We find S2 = 3.48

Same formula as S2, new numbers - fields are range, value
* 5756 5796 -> 3.6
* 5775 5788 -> 3.33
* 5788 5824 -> 3.79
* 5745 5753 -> 3.38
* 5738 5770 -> 3.63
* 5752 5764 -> 3.67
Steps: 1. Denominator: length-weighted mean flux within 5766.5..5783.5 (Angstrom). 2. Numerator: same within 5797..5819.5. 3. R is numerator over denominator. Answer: 1.08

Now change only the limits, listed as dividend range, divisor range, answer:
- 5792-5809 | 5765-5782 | 1.09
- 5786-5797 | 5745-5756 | 1.08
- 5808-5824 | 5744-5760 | 1.06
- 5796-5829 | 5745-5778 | 1.04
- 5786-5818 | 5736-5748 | 1.05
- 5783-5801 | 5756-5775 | 0.99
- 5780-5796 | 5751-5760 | 0.98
